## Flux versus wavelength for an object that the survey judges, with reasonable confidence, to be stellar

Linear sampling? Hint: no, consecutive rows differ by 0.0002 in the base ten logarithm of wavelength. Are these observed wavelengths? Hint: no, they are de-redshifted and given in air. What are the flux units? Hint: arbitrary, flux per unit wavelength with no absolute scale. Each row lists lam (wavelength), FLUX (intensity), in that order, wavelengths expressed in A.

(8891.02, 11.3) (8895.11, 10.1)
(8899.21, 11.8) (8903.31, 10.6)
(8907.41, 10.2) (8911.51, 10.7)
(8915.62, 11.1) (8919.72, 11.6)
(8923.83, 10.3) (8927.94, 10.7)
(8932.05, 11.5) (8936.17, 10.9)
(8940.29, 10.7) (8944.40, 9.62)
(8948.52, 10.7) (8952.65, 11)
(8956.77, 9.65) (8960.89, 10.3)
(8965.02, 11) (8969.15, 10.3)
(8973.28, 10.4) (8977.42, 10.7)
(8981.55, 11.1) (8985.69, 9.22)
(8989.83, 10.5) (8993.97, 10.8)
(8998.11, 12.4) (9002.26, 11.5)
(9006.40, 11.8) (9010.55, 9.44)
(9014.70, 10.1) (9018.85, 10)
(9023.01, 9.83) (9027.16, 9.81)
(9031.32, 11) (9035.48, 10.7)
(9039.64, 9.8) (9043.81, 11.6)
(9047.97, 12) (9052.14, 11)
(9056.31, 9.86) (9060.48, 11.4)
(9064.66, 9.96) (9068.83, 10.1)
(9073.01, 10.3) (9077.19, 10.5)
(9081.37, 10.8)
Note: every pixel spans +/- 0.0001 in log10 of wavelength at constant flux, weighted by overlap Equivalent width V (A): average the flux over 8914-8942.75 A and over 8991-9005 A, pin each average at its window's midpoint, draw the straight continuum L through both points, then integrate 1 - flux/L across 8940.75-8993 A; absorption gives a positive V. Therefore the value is 4.0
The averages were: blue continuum 11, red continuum 11.5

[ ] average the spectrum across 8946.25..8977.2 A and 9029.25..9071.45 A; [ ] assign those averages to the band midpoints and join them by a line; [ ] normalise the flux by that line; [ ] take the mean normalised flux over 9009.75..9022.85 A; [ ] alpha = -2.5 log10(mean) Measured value 0.080 mag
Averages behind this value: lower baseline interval 10.5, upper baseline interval 10.7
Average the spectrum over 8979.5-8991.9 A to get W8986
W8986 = 10.3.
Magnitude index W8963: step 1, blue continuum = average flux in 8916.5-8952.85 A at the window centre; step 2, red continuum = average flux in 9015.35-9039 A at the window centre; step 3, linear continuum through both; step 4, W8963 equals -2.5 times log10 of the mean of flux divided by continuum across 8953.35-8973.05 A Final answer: 0.02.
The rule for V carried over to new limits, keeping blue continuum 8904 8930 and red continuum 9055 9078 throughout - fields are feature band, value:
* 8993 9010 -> -1.5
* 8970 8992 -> 0.4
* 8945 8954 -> 0.0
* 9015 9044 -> 0.5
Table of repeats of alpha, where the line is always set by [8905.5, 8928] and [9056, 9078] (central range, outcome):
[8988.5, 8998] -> -0.05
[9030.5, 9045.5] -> -0.03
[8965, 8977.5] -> 0.01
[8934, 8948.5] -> 0.03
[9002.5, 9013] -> -0.02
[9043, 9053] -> -0.11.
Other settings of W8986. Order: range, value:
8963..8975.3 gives 10.6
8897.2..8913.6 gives 10.8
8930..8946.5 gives 10.7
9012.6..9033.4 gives 10.1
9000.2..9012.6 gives 10.9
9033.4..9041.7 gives 10.3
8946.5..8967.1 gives 10.5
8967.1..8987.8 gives 10.3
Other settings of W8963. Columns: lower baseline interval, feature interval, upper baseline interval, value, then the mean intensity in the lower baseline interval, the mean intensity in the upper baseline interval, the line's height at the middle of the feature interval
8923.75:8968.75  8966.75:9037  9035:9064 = 0.02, 10.6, 10.9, 10.7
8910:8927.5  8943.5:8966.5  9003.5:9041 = 0.03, 10.9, 10.3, 10.7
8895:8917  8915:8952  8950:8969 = -0.02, 10.8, 10.5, 10.6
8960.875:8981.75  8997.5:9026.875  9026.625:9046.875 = 0.01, 10.6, 10.7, 10.7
